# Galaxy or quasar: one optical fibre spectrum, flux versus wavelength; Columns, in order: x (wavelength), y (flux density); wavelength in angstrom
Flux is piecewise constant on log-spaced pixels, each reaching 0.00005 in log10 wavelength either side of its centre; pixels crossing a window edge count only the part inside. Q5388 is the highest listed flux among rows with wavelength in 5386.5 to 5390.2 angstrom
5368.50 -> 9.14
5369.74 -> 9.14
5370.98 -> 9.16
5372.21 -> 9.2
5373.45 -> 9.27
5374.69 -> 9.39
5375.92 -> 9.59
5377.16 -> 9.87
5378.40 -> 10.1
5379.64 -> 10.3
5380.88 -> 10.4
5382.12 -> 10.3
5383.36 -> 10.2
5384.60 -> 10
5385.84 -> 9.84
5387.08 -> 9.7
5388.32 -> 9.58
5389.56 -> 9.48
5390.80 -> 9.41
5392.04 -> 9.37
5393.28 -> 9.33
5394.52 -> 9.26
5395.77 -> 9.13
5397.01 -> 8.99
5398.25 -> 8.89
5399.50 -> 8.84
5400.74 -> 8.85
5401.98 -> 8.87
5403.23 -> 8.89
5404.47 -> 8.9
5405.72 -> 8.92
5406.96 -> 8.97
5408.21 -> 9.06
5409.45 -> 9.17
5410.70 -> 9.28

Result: 9.7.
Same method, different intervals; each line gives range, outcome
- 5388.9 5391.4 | 9.48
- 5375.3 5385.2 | 10.4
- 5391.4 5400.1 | 9.37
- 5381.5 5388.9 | 10.3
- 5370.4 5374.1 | 9.27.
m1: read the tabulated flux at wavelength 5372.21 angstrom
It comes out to 9.2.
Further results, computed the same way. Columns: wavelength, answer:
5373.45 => 9.27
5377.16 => 9.87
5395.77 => 9.13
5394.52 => 9.26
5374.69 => 9.39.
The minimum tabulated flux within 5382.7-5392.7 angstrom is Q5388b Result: 9.37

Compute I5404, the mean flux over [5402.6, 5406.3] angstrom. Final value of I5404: 8.89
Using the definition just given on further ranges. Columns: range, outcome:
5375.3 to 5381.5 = 10.1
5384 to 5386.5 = 9.92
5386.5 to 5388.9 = 9.64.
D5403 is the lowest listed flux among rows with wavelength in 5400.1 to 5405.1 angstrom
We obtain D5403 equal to 8.85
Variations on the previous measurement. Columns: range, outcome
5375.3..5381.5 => 9.59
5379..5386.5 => 9.84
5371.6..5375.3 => 9.2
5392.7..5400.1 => 8.84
